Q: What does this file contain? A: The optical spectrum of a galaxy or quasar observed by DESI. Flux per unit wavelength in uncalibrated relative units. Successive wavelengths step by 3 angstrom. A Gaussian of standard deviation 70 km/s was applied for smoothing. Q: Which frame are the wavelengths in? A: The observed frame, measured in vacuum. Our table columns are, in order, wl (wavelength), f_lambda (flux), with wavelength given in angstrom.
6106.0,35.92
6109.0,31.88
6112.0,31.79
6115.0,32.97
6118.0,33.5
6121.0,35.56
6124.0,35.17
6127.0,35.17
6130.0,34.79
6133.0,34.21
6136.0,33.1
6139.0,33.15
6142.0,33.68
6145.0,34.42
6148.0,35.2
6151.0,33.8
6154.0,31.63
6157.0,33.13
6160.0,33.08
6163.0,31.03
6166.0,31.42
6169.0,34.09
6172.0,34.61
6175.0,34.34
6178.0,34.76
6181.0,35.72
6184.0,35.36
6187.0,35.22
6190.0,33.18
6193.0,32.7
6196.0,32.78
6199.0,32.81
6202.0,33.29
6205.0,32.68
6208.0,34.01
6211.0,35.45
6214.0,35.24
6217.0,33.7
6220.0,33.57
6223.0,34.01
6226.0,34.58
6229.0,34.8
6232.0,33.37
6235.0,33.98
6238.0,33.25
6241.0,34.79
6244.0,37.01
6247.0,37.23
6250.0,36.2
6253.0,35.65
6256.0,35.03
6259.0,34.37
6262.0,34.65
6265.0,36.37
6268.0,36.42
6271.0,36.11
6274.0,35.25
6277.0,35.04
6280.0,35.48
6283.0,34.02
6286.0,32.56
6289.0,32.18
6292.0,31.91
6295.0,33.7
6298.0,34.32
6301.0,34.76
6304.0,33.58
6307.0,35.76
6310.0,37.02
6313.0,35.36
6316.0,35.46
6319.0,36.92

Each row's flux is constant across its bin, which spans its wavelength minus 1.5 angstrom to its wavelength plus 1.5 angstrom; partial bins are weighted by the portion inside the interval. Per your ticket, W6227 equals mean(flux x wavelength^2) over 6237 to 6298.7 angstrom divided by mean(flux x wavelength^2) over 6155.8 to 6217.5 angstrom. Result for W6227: 1.1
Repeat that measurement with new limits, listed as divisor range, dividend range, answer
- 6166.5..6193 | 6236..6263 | 1.05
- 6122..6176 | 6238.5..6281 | 1.10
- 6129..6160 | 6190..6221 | 1.02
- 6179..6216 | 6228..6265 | 1.05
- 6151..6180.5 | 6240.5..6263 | 1.10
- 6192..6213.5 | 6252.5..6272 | 1.08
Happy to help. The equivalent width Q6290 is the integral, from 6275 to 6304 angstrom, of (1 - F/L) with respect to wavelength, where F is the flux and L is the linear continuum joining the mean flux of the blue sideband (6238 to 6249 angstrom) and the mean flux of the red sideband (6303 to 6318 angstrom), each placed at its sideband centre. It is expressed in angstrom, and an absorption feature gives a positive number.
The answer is 1.5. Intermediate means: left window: 35.9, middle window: 33.8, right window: 35.5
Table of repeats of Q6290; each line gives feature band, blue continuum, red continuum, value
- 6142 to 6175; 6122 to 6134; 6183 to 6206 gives 0.9 angstrom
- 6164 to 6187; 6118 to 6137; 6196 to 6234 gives -0.1 angstrom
